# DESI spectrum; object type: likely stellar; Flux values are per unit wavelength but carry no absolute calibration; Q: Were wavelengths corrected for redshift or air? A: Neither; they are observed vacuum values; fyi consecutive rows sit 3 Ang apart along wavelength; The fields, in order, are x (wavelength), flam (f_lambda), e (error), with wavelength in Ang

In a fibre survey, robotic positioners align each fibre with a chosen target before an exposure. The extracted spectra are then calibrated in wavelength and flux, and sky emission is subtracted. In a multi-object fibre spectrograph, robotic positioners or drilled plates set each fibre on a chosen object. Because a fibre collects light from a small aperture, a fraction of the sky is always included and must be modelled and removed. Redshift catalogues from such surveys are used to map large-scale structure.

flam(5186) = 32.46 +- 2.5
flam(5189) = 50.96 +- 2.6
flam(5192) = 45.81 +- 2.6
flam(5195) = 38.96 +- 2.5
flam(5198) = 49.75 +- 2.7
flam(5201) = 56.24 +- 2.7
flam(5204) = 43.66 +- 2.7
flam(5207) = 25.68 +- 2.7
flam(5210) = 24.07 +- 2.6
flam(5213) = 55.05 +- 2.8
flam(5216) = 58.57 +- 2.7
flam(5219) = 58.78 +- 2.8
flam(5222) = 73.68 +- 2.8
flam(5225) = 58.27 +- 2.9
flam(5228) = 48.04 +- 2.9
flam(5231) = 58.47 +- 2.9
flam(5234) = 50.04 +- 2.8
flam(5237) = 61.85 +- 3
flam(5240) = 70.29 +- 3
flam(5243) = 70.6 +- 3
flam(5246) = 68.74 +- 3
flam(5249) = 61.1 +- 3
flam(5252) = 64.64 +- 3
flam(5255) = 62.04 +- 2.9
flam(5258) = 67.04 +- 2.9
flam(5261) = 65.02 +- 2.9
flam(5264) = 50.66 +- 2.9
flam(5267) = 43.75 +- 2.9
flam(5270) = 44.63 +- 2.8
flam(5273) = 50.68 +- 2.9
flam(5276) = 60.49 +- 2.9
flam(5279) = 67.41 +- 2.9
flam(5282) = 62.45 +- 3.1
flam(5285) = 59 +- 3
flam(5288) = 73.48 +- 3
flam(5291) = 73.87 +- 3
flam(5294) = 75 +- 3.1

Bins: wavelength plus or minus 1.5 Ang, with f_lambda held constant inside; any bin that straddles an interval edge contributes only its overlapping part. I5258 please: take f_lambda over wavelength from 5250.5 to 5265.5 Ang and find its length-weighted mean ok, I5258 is 61.9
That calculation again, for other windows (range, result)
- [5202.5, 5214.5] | 37.1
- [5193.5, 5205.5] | 47.2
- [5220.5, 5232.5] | 59.6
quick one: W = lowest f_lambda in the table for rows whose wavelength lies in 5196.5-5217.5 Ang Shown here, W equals 24.07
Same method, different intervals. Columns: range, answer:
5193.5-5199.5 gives 38.96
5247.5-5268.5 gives 43.75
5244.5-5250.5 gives 61.1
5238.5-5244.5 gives 70.29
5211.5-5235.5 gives 48.04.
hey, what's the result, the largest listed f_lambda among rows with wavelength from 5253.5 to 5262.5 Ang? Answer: 67.04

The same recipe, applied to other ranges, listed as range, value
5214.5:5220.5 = 58.78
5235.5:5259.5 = 70.6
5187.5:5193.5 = 50.96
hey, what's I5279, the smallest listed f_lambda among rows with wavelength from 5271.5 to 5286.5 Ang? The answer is 50.68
